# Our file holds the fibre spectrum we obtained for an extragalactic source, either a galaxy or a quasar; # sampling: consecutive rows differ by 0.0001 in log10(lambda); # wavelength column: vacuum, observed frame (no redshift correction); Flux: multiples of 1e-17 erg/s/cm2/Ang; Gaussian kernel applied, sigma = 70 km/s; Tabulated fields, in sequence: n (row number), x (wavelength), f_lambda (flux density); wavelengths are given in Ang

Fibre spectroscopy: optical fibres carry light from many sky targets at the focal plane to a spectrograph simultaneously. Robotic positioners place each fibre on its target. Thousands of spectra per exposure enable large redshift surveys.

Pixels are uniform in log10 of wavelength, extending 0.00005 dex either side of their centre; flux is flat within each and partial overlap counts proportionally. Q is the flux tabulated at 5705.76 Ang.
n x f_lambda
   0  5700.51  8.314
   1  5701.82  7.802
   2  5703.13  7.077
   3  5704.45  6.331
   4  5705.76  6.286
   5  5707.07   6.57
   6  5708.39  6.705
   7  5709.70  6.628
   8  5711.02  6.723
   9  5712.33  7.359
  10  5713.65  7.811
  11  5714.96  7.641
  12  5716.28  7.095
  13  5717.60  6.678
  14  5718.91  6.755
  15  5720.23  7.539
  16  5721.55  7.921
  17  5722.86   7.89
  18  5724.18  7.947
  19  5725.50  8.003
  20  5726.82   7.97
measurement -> 6.286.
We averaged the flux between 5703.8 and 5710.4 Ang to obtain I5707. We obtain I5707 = 6.51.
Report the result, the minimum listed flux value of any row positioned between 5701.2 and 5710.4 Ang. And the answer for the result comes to 6.286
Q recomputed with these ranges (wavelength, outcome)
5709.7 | 6.628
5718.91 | 6.755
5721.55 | 7.921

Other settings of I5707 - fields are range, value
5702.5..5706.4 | 6.56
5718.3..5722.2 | 7.4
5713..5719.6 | 7.2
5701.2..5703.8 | 7.42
